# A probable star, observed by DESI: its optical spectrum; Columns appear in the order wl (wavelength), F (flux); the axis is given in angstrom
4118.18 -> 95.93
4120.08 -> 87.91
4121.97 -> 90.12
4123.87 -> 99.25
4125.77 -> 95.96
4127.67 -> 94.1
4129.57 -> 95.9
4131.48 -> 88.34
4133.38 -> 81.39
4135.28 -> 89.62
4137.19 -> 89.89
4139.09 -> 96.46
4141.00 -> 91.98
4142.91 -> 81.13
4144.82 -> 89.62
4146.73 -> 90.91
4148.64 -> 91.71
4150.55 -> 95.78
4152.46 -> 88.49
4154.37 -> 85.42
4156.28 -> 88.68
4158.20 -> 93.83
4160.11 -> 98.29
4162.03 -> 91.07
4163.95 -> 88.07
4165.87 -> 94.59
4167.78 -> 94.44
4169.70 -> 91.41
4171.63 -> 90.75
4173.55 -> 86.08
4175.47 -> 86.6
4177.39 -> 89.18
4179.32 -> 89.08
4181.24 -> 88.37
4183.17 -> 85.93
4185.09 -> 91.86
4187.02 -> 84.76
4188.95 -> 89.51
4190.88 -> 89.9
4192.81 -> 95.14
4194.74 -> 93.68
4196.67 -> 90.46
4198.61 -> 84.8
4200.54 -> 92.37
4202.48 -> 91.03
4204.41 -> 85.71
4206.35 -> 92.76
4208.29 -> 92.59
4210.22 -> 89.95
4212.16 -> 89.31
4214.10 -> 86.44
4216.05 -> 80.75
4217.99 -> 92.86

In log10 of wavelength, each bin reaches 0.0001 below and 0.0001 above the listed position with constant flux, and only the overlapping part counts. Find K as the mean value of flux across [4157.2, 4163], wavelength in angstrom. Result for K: 94.2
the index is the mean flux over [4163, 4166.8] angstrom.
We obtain 91.3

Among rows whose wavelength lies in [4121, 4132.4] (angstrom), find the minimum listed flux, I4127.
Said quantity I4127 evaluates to 88.34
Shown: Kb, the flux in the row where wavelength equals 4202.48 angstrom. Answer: 91.03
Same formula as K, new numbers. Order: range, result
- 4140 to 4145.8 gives 87.5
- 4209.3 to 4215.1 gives 88.4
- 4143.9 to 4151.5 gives 92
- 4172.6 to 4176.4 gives 86.4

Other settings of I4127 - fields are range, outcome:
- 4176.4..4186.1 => 85.93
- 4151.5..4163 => 85.42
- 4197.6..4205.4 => 84.8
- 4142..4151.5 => 81.13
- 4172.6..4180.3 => 86.08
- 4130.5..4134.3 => 81.39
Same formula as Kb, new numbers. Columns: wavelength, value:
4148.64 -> 91.71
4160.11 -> 98.29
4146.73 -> 90.91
